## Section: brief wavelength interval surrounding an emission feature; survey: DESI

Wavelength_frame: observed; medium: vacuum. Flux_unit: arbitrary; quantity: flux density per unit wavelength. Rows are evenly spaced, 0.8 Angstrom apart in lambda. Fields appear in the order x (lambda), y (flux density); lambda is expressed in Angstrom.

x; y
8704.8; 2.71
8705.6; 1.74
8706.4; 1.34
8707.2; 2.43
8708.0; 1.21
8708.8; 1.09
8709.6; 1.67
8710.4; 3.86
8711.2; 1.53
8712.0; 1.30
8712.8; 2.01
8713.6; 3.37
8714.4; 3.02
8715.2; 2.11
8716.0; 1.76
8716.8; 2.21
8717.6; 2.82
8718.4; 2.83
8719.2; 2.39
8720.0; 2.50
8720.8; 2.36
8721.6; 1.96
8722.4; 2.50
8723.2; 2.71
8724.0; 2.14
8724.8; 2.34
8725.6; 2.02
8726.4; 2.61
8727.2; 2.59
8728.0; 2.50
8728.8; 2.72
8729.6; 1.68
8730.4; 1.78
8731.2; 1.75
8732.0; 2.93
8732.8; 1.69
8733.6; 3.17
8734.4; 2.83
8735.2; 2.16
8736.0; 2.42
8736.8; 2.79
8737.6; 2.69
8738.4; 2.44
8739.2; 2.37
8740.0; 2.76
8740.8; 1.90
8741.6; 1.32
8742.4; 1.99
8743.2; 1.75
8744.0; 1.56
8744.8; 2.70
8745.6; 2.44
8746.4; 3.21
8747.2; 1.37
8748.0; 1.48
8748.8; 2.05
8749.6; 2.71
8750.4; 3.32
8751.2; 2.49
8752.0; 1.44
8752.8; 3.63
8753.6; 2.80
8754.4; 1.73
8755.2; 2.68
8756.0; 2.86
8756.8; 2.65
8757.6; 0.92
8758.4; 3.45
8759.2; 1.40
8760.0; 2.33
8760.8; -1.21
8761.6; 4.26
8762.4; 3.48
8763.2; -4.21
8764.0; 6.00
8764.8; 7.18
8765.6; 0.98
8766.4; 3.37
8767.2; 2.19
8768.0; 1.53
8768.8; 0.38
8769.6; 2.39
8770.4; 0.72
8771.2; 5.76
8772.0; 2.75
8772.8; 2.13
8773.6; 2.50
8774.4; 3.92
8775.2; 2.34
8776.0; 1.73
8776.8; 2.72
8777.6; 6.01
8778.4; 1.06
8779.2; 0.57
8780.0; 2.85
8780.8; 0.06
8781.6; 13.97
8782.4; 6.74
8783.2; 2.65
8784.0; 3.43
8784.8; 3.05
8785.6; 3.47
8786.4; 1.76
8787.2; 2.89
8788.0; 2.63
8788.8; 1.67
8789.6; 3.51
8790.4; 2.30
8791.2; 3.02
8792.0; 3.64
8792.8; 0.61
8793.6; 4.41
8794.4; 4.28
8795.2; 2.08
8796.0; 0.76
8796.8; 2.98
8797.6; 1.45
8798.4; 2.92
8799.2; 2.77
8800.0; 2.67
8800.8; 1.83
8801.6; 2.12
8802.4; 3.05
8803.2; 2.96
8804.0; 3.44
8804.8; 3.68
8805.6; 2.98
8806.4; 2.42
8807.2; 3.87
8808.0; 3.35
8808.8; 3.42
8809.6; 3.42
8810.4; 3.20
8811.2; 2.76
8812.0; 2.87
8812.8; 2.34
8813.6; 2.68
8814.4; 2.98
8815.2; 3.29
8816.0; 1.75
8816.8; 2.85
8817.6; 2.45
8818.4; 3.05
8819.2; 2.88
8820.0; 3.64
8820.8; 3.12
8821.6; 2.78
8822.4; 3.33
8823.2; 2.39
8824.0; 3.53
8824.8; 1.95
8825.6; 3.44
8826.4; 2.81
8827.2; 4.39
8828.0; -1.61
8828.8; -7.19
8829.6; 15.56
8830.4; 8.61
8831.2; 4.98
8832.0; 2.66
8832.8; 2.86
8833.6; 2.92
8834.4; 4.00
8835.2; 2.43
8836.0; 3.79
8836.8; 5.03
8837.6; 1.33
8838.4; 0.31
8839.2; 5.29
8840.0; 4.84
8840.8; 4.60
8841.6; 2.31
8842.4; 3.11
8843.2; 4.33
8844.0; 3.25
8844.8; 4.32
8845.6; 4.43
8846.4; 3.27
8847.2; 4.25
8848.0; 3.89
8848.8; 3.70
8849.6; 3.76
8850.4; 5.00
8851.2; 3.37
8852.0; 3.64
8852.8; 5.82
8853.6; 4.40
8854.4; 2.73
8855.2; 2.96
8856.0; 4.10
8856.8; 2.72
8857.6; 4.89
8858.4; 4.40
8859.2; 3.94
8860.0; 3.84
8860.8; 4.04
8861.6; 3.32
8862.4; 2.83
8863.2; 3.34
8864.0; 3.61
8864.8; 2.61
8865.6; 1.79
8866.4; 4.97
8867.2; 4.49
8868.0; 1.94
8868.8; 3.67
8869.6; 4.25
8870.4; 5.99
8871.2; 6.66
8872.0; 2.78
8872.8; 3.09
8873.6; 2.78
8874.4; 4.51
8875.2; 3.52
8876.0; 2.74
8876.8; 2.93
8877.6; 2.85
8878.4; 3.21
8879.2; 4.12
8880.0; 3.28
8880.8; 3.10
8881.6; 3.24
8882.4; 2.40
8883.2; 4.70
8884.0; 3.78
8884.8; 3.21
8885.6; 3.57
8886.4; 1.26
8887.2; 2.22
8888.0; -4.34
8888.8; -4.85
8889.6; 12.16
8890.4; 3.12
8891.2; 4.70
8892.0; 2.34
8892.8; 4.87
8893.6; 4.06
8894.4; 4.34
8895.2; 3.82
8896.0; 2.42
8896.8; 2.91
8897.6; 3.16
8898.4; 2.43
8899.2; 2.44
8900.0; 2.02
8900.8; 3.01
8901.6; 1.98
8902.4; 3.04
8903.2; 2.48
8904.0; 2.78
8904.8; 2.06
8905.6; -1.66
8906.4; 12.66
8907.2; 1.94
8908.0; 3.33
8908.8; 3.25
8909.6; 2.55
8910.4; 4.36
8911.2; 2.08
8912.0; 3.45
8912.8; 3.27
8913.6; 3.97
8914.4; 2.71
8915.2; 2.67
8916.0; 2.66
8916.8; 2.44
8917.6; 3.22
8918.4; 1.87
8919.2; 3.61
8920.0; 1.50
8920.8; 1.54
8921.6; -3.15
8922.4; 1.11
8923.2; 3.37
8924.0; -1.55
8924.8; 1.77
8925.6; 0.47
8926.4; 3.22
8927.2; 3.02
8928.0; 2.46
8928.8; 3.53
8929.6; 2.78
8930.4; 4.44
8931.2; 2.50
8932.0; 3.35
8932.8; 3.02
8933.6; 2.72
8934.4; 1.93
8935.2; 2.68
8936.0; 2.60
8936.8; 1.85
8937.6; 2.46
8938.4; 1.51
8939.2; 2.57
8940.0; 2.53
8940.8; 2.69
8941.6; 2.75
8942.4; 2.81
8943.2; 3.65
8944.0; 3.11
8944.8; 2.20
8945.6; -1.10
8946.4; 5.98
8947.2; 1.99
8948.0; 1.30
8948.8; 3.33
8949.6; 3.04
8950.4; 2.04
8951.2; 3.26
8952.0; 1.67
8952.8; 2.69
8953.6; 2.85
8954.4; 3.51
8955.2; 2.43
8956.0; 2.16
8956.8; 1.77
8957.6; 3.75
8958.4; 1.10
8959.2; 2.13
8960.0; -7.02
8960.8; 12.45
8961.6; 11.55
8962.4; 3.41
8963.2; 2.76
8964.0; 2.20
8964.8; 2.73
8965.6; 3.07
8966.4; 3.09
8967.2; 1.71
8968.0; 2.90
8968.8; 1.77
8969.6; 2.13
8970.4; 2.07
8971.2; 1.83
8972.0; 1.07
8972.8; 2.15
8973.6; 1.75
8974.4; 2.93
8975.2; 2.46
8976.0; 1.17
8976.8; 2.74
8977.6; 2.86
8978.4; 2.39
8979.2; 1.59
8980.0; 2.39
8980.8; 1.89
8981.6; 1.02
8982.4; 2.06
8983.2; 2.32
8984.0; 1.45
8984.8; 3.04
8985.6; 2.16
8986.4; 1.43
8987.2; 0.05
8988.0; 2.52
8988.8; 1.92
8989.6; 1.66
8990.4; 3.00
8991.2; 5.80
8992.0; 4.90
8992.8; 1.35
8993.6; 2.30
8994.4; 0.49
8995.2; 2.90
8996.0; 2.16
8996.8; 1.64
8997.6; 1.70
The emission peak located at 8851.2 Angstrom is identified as Mg II 2798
